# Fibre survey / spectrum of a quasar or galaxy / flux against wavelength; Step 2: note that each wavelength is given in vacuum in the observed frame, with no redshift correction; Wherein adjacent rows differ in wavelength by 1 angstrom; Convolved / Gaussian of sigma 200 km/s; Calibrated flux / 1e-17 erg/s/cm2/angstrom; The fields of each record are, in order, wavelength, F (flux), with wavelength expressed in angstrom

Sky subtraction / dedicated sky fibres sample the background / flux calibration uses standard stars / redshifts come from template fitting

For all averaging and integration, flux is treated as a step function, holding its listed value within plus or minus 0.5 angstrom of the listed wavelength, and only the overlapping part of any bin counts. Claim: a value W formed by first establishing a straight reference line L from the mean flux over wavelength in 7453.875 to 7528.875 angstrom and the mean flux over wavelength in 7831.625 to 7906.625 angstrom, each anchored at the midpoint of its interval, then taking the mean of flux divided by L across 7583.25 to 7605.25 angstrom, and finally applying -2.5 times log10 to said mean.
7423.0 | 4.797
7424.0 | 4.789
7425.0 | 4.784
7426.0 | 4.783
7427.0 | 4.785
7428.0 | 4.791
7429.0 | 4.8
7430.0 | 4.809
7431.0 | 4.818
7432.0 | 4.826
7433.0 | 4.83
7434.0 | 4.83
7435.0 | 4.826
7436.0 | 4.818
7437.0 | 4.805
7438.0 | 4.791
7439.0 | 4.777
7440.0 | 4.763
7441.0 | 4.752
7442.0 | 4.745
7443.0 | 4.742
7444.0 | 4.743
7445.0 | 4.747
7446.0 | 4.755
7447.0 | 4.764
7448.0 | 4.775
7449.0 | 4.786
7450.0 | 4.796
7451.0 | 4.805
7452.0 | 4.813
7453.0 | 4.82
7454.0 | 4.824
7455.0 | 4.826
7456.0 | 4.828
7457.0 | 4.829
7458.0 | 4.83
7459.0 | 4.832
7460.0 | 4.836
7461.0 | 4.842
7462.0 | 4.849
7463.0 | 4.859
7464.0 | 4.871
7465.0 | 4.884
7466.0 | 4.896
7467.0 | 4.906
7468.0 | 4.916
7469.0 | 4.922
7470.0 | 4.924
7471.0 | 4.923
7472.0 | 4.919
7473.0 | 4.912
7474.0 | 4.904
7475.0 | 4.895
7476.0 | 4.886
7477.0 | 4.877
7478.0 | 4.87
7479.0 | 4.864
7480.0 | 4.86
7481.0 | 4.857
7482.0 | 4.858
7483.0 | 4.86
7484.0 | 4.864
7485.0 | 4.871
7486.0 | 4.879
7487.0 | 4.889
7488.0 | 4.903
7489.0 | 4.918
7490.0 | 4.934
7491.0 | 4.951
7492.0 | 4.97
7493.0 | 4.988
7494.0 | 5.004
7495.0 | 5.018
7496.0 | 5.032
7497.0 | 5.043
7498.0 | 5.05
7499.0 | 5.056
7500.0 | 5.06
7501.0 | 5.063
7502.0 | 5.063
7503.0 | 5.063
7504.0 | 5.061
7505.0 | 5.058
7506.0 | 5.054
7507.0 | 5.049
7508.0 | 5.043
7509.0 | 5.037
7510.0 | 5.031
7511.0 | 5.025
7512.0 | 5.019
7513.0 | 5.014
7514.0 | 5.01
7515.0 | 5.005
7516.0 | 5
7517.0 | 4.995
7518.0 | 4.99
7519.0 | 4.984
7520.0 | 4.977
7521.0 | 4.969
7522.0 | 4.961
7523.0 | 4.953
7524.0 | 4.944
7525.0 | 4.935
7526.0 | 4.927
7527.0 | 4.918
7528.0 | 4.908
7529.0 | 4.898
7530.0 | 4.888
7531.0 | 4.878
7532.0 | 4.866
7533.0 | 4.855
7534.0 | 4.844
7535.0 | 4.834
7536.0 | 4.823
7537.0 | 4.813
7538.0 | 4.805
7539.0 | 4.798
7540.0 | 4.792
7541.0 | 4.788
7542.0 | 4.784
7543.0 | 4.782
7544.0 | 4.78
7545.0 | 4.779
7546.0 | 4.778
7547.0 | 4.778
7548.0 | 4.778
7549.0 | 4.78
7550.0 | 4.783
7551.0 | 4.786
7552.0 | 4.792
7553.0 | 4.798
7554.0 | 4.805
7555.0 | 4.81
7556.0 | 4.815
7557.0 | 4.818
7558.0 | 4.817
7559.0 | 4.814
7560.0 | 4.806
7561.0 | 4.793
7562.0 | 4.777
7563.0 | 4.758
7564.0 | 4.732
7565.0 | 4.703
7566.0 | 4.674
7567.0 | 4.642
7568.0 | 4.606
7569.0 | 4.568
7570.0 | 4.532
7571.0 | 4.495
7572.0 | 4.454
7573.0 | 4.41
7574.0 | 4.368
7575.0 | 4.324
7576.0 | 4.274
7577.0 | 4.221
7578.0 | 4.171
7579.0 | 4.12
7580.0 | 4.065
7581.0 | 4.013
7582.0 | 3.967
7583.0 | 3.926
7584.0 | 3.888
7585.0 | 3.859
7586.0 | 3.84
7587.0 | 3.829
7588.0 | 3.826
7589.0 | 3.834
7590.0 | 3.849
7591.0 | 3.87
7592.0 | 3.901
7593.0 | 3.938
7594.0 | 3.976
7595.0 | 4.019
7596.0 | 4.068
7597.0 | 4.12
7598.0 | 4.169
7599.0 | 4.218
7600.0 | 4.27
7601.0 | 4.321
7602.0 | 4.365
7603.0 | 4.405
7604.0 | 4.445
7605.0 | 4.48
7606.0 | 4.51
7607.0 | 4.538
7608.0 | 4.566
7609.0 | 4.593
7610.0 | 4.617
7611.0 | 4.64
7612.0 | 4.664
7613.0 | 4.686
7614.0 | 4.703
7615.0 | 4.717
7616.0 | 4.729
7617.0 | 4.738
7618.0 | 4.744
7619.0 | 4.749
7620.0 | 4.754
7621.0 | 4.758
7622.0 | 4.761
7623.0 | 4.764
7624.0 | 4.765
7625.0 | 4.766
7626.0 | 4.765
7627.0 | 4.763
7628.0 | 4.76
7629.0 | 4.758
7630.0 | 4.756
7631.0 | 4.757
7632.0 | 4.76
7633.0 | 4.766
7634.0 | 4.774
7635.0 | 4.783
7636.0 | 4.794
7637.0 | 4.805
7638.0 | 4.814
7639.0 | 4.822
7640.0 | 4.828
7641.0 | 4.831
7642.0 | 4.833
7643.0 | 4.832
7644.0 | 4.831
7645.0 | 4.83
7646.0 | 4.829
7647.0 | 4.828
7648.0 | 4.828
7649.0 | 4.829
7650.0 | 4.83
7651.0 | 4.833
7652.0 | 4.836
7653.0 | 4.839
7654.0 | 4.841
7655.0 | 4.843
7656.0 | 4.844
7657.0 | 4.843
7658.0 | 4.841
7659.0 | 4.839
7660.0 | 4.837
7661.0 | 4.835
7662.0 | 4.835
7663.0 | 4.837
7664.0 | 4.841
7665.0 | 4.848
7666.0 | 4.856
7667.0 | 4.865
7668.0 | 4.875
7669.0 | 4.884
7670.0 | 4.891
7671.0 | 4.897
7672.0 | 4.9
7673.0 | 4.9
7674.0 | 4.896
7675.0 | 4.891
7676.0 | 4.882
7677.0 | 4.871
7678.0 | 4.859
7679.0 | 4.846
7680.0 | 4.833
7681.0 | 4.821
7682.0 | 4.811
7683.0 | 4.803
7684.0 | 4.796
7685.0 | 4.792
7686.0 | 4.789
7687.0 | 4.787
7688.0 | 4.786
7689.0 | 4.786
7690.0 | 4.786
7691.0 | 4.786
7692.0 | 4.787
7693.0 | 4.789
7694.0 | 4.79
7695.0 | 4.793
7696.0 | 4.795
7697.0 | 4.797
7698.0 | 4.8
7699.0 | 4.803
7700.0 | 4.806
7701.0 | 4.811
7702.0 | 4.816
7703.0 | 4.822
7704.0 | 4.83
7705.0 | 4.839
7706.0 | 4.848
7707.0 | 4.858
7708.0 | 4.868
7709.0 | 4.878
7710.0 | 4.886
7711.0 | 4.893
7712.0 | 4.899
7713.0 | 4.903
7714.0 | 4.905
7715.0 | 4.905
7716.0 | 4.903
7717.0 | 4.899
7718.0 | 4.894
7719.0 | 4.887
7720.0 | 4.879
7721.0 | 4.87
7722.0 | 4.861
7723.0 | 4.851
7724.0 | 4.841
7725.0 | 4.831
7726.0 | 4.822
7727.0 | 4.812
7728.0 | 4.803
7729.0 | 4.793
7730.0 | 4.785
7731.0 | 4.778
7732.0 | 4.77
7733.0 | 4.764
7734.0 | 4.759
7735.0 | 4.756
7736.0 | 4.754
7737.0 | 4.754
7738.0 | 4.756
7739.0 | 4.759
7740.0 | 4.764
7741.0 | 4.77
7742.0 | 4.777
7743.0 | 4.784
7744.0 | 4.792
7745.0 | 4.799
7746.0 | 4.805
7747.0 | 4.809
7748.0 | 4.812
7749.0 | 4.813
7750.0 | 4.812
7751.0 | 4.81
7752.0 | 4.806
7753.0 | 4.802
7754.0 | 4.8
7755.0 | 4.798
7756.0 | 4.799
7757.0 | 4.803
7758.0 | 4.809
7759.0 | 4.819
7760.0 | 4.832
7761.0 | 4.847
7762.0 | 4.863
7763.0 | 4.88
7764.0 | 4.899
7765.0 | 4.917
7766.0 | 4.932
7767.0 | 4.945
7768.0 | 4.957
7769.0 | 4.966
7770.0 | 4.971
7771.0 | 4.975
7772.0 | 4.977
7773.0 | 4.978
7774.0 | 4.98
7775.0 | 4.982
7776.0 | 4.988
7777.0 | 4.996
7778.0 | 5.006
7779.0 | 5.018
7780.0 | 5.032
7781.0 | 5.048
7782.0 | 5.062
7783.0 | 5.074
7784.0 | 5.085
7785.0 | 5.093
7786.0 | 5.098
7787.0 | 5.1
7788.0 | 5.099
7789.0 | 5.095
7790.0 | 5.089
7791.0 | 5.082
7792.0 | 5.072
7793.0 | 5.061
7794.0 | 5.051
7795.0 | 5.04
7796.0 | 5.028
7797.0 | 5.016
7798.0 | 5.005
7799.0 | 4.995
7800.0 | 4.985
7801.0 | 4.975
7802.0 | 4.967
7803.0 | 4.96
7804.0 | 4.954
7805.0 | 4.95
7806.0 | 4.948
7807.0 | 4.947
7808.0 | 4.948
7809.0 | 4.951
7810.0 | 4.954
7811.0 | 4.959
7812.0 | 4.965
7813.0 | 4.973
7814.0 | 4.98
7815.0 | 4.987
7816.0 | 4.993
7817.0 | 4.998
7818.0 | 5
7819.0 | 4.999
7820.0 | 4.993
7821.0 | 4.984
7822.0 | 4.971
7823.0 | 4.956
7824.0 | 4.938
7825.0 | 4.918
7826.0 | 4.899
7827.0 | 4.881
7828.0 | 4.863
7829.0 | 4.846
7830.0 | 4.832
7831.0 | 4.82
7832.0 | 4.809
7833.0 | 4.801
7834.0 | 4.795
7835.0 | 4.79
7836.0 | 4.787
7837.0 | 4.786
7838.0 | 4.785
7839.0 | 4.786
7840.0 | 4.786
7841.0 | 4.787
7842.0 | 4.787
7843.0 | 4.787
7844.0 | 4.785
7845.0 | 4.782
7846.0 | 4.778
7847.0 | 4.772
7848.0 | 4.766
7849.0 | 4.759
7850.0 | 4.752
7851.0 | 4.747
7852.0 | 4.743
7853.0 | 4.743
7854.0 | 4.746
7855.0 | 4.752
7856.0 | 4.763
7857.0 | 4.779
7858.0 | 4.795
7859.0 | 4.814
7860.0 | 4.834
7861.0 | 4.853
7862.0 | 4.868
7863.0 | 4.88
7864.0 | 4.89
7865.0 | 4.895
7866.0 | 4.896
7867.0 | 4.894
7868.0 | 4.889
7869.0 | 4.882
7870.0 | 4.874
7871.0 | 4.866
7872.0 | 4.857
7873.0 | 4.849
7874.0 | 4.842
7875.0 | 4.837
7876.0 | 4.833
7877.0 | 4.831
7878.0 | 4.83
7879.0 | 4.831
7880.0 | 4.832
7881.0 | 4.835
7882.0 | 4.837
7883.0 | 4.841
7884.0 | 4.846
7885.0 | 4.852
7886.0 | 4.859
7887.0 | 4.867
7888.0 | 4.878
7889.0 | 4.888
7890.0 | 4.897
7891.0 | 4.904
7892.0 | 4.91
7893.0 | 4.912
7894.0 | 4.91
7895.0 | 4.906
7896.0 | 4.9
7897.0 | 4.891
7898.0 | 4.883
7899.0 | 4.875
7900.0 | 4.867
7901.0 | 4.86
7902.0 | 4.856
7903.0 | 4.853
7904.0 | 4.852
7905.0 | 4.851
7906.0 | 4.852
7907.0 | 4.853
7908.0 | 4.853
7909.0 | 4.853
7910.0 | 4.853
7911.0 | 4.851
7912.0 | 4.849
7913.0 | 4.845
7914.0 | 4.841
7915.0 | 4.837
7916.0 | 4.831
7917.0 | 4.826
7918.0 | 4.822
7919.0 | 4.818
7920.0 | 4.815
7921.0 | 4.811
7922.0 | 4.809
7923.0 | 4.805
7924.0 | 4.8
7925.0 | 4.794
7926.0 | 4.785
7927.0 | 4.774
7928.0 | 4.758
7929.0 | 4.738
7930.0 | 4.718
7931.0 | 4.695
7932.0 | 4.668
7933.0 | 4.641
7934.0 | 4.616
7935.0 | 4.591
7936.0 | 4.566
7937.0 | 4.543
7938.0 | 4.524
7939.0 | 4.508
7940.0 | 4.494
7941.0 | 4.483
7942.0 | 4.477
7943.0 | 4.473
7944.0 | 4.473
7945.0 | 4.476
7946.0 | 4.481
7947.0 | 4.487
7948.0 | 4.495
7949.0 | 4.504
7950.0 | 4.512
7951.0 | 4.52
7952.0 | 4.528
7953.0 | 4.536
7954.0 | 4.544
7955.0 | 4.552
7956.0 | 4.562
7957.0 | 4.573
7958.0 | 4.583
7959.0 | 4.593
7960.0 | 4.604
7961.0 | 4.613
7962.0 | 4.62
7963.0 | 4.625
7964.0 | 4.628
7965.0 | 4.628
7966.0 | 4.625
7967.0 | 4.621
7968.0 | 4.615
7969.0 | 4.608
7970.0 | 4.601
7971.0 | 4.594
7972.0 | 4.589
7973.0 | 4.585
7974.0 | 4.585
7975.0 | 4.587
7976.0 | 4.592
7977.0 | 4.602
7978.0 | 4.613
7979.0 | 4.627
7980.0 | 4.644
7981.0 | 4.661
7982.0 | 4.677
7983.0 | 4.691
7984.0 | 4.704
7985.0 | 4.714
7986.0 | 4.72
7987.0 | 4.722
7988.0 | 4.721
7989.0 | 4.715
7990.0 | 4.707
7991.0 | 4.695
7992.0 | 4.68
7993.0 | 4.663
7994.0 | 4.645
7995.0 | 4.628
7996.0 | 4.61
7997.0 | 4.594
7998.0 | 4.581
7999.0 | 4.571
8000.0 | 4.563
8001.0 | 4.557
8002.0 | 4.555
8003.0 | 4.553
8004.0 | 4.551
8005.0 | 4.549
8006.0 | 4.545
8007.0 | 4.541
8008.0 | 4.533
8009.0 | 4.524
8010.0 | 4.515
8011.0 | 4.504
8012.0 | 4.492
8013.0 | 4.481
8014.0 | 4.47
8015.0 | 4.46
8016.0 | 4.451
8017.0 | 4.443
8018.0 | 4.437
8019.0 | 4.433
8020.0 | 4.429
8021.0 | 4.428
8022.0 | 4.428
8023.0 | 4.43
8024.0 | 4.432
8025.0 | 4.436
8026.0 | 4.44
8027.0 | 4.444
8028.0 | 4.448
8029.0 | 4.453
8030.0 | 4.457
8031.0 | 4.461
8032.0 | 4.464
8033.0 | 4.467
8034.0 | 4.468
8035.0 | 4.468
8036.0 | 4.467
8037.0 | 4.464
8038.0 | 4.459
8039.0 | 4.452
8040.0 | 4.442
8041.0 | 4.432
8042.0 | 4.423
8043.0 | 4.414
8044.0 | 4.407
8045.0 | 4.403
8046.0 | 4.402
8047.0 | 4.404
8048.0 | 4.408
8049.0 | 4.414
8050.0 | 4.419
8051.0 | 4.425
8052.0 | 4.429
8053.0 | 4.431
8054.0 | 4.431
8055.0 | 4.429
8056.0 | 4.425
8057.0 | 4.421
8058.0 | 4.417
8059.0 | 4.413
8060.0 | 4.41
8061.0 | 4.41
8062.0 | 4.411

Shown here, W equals 0.207 mag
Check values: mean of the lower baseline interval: 4.94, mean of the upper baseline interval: 4.83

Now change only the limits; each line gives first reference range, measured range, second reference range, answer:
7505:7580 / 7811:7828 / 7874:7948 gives -0.042 mag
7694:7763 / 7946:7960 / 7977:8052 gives 0.012 mag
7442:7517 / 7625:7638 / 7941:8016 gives 0.010 mag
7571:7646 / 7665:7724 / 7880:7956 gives -0.072 mag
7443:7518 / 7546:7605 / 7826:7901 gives 0.121 mag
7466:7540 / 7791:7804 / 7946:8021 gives -0.065 mag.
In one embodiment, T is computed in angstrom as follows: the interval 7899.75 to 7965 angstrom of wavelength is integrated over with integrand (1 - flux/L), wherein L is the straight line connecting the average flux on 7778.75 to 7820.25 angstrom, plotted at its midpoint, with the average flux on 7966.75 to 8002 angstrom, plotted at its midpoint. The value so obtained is 0.9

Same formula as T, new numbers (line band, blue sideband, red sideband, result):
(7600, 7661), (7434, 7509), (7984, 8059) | 0.6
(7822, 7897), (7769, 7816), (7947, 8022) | 0.3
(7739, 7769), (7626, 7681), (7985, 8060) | -0.6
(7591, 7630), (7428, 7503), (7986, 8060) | 2.2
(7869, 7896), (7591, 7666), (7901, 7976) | -1.2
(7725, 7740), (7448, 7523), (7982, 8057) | -0.1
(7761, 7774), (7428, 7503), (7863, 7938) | -0.3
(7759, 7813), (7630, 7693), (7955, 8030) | -2.9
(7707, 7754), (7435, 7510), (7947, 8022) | -0.9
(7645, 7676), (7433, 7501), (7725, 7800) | 0.3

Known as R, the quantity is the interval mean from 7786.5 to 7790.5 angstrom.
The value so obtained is 5.1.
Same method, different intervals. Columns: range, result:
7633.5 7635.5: 4.78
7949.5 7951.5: 4.52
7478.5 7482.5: 4.86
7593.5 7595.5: 4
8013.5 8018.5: 4.45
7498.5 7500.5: 5.06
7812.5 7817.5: 4.99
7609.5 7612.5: 4.64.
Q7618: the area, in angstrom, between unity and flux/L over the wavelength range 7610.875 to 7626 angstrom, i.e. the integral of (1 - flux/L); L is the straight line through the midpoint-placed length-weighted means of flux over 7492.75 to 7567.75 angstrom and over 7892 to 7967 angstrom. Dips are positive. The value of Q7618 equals 0.4 angstrom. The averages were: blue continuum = 4.9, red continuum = 4.7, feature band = 4.73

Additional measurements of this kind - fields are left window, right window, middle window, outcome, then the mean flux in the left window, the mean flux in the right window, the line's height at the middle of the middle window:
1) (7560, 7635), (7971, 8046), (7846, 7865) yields -1.25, 4.43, 4.54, 4.5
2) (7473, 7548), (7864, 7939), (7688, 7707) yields 0.28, 4.93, 4.82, 4.88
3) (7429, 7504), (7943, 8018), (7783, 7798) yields -1.21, 4.88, 4.58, 4.69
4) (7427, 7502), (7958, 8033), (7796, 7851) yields -2.68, 4.87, 4.57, 4.66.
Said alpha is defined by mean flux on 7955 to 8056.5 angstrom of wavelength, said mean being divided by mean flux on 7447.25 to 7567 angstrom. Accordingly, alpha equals 0.93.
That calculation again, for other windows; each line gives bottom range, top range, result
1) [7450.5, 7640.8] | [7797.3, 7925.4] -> 1.03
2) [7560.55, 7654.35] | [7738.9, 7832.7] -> 1.09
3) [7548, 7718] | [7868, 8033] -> 1.00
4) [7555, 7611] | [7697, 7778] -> 1.12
